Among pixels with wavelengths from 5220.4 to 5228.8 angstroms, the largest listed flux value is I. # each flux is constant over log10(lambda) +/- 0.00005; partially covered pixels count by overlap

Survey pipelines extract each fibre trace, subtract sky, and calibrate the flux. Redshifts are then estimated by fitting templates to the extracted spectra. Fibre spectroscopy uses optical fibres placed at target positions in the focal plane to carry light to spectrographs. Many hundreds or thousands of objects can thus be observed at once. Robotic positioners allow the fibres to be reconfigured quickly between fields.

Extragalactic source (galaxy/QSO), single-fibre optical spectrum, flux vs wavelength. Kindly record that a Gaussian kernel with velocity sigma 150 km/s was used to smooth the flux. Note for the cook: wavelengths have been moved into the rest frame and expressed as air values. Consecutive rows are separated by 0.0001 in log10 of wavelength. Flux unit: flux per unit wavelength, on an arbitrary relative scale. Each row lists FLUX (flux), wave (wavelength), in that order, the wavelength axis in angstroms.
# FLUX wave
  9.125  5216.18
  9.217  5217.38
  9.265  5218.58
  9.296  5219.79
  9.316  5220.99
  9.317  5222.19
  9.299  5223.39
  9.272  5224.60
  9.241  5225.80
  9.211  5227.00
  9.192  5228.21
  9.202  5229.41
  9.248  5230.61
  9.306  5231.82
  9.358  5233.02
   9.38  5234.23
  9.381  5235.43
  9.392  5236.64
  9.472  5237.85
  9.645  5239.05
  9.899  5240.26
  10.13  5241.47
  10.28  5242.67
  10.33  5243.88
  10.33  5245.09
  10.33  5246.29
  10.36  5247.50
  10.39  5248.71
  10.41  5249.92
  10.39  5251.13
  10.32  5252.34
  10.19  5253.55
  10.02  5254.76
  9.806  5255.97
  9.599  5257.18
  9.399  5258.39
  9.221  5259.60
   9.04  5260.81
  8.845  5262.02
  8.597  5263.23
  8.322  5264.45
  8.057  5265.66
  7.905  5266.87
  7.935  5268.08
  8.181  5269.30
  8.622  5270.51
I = 9.317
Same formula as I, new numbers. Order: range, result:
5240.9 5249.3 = 10.39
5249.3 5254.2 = 10.41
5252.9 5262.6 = 10.19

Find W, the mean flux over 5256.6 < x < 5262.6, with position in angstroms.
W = 9.23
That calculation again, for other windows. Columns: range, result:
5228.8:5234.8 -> 9.3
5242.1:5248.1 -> 10.3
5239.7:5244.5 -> 10.2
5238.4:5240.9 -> 9.77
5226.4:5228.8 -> 9.18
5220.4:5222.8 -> 9.34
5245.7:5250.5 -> 10.4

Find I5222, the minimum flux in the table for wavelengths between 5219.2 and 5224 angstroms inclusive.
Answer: 9.296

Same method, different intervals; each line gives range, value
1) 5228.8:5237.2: 9.202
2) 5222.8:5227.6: 9.211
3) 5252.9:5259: 9.399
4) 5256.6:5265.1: 8.322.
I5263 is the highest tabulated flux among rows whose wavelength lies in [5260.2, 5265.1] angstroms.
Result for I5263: 9.04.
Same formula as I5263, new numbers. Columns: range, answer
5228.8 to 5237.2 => 9.392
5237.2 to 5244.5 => 10.33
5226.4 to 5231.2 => 9.248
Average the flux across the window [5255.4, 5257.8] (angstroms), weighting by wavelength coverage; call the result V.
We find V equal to 9.7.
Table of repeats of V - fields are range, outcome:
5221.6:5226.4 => 9.28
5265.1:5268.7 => 7.96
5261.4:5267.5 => 8.35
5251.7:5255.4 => 10.2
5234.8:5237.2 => 9.39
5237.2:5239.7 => 9.56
